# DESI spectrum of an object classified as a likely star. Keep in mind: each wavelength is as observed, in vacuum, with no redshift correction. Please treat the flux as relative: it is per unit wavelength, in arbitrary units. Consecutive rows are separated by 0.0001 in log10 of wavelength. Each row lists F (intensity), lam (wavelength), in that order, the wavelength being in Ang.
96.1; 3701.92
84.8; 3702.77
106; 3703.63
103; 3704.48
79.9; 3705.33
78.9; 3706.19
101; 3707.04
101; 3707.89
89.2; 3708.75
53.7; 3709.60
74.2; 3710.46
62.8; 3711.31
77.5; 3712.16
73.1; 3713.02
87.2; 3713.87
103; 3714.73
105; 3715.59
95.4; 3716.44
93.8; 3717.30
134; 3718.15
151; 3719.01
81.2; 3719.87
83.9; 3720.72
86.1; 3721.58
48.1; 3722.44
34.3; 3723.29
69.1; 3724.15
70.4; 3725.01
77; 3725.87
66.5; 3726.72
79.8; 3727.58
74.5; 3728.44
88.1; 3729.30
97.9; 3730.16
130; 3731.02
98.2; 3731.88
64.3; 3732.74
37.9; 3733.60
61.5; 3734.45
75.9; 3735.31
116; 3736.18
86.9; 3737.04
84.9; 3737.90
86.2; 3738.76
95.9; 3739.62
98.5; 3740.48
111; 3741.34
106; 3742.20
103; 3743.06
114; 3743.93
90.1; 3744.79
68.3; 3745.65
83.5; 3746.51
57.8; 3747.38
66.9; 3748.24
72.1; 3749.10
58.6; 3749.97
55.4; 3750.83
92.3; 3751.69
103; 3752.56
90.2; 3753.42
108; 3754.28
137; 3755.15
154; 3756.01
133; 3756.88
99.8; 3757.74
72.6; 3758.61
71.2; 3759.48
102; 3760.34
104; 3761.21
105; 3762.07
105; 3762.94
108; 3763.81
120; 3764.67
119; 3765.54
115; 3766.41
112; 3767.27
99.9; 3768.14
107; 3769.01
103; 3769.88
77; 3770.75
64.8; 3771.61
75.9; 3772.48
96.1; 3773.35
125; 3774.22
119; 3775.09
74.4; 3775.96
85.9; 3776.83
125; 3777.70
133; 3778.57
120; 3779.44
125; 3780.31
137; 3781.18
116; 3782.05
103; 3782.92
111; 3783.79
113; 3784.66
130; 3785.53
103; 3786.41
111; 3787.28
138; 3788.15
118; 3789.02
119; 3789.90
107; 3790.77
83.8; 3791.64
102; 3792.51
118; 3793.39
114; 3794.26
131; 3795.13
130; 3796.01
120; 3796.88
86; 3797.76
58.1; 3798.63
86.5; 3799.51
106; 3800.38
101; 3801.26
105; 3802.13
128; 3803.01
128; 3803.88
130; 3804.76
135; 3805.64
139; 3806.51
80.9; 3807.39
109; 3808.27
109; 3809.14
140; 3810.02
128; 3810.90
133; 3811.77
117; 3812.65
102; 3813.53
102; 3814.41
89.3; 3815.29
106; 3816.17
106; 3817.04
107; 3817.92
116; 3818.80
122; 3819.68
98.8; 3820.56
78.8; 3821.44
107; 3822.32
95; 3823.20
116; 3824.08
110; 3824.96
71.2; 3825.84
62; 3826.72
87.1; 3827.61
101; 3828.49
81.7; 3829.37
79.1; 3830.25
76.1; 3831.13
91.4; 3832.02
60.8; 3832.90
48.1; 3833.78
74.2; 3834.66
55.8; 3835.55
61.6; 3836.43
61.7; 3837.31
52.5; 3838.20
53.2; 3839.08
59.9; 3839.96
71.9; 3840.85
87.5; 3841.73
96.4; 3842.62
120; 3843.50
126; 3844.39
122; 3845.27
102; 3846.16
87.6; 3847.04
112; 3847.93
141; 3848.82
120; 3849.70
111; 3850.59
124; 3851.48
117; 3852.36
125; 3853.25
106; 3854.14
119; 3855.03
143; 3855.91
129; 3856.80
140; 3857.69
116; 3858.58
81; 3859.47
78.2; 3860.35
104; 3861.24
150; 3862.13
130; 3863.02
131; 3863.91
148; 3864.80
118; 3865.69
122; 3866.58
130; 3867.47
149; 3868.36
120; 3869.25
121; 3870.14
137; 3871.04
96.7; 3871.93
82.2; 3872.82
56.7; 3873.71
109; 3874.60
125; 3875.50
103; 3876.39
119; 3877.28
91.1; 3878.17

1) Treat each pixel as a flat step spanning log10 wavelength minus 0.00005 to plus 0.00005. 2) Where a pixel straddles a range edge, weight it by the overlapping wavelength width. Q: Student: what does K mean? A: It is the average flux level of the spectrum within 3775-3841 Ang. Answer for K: 101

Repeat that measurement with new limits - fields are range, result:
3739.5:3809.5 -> 105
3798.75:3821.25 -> 112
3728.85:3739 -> 85.6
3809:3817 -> 114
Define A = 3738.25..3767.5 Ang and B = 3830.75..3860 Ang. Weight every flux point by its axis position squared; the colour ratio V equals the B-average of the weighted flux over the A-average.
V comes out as 1.04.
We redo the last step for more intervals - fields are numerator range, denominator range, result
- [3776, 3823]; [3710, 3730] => 1.40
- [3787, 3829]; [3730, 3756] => 1.25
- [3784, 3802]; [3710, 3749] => 1.32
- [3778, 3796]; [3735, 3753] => 1.38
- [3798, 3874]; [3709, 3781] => 1.18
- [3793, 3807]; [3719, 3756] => 1.37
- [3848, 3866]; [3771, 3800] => 1.16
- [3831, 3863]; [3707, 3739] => 1.25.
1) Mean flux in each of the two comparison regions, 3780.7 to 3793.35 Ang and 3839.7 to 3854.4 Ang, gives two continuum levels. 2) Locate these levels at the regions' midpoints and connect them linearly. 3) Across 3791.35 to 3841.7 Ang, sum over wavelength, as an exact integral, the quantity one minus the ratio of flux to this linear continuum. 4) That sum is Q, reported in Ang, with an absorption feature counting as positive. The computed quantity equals 6.6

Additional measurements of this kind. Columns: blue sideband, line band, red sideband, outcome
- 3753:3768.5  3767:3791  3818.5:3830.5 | -1.0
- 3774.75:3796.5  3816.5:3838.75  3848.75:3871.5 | 6.4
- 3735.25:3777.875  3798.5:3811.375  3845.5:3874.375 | -0.9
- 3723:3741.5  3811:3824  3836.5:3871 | -0.5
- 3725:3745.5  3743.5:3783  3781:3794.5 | 0.7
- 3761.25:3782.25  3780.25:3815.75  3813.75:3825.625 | -2.7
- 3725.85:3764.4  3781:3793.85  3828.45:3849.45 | -3.7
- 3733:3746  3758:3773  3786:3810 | 0.2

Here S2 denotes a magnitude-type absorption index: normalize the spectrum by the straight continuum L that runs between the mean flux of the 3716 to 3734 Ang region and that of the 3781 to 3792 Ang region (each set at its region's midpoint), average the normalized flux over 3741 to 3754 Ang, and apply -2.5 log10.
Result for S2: 0.120 mag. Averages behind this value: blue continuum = 84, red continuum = 114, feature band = 84.9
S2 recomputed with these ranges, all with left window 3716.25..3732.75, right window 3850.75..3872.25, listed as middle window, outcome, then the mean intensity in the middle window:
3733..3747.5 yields 0.042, 87.3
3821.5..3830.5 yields 0.238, 90.7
